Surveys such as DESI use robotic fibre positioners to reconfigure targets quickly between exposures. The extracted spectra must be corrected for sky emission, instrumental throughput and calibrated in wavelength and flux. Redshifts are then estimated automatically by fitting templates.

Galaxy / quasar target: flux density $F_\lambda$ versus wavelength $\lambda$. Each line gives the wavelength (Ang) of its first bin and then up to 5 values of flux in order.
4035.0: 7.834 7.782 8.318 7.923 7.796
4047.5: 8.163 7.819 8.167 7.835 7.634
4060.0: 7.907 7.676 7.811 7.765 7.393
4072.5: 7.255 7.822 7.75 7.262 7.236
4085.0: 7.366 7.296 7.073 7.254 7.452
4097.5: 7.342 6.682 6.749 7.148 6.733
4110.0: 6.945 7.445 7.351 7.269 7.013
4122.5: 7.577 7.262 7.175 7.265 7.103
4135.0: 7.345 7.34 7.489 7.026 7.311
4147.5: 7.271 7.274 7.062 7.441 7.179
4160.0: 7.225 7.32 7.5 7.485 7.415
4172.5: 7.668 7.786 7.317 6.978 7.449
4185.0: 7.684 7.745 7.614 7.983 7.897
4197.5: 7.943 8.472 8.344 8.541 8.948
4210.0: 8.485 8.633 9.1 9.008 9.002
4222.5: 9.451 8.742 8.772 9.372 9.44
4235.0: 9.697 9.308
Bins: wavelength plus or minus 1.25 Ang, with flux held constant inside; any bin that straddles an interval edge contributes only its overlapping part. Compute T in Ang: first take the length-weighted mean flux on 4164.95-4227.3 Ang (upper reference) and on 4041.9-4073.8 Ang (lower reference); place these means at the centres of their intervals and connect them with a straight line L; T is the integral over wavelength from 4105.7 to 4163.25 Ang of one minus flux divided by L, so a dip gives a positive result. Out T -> 5.4 Ang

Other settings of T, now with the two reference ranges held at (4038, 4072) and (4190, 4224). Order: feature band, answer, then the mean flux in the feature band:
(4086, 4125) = 4.46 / 7.16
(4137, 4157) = 2.44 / 7.27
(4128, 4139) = 1.28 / 7.26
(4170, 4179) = 0.92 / 7.55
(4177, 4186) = 1.17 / 7.35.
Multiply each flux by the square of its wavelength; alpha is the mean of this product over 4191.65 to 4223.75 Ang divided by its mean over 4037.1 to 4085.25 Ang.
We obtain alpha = 1.19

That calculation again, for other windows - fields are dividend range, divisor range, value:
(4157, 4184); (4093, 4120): 1.07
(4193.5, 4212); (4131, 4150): 1.19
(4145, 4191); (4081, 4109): 1.08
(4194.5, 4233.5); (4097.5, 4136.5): 1.29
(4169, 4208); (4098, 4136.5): 1.14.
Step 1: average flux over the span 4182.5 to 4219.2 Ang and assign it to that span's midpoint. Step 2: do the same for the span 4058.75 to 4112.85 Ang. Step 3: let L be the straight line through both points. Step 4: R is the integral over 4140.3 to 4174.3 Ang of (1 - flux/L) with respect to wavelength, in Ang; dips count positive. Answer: 2.56 Ang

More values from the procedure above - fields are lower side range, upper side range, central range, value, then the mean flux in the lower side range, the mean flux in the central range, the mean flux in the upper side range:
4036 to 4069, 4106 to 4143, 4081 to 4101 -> 0.8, 7.89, 7.22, 7.23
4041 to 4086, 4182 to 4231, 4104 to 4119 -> 1.5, 7.7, 7.15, 8.47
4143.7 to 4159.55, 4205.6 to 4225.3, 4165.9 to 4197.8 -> 1.7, 7.25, 7.6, 8.92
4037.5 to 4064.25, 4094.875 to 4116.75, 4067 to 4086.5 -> 0.1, 7.92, 7.47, 7.08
